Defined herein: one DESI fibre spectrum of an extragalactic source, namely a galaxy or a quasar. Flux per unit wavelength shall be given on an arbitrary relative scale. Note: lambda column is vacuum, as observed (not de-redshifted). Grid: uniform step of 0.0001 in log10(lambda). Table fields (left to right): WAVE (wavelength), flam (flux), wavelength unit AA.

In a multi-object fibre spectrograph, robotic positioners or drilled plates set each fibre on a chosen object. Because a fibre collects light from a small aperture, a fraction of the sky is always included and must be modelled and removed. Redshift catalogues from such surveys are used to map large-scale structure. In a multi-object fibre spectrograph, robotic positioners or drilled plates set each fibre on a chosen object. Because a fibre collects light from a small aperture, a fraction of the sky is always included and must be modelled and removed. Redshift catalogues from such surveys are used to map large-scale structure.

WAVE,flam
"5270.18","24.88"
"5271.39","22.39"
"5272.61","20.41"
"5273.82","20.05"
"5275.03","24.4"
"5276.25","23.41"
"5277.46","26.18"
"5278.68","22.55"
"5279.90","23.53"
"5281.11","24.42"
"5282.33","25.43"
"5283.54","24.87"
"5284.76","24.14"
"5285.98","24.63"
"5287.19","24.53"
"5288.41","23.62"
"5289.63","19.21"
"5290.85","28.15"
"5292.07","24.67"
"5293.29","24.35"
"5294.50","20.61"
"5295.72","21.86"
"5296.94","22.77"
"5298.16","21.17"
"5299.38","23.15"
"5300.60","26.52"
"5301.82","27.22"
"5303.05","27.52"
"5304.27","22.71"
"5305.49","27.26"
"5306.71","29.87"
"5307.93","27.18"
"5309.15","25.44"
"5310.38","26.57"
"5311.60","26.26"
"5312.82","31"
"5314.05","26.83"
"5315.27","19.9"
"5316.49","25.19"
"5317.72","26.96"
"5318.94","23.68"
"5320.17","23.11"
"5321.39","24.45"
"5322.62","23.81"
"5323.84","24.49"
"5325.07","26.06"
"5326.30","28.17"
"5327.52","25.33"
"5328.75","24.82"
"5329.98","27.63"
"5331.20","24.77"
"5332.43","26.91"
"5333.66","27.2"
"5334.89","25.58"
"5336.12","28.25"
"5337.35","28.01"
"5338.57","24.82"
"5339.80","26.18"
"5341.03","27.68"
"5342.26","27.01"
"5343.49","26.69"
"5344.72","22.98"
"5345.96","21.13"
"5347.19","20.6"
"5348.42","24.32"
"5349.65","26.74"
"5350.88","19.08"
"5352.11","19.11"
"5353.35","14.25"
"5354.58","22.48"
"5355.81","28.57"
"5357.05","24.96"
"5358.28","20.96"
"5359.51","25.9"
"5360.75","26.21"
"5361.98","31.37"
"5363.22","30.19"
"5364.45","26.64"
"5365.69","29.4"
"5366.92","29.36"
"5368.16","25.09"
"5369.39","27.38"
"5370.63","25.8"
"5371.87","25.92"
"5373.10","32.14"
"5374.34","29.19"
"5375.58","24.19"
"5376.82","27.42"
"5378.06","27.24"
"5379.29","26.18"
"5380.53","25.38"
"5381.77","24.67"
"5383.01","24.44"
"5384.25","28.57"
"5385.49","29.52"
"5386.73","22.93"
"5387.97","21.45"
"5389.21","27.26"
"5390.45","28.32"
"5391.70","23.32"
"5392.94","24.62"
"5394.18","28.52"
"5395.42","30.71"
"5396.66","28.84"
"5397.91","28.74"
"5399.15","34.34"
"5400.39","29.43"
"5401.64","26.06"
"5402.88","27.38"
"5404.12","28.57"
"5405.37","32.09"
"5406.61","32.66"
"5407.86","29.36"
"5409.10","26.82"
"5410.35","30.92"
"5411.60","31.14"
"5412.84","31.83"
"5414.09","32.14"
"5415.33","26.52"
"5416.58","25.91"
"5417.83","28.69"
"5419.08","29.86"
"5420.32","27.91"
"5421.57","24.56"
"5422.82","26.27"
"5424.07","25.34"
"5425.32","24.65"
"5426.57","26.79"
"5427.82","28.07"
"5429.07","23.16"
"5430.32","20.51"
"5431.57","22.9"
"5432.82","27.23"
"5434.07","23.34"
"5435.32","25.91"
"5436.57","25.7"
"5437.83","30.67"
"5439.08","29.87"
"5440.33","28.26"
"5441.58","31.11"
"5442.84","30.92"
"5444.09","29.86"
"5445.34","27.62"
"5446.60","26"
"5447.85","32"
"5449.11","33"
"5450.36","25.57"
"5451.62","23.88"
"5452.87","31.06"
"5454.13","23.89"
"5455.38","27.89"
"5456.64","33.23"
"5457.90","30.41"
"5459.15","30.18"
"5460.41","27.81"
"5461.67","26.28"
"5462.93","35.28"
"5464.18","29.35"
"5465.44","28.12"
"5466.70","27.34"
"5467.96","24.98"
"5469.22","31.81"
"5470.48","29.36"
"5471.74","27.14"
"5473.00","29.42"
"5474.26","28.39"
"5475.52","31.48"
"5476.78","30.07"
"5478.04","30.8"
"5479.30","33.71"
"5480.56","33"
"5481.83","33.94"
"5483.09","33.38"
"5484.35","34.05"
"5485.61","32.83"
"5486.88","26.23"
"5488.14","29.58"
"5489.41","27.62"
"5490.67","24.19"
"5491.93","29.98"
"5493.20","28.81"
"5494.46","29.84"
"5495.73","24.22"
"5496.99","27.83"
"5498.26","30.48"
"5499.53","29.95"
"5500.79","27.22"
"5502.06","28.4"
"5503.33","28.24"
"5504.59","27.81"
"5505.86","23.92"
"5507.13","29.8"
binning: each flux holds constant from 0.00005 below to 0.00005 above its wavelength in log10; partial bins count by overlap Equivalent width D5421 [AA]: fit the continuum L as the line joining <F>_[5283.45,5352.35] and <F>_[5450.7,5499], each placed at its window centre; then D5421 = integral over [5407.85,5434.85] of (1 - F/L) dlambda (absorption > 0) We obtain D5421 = 0.9 AA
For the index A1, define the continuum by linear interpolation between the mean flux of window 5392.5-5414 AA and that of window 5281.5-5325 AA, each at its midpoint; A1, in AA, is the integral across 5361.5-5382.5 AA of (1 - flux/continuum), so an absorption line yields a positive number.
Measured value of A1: 0.5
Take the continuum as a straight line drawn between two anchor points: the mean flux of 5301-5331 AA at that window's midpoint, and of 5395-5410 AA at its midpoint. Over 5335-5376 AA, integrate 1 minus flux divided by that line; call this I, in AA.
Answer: 3.0 AA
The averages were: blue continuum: 25.9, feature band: 25.5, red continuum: 29.6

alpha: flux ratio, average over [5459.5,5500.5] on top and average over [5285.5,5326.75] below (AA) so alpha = 1.19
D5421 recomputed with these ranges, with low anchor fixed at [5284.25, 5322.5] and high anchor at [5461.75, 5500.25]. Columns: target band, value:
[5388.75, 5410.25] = -1.0 AA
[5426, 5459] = 1.1 AA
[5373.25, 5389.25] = 0.5 AA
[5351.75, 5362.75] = 1.0 AA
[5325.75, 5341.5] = -0.5 AA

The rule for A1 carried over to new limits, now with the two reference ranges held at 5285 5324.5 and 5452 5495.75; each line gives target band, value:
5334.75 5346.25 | -0.1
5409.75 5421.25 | -0.5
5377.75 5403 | 0.2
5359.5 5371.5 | -0.6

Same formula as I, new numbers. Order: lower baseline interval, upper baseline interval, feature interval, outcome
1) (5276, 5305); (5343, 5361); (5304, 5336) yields -3.3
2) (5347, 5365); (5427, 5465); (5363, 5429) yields -4.7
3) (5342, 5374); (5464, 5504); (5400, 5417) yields -1.6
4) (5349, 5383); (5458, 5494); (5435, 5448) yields -0.1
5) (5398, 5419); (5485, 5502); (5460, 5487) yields -1.6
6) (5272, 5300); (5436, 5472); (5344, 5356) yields 1.8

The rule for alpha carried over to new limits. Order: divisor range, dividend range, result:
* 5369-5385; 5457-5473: 1.08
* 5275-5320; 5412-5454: 1.11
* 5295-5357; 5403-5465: 1.13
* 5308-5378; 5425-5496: 1.12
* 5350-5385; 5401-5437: 1.06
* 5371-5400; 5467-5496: 1.10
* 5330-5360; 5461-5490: 1.24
